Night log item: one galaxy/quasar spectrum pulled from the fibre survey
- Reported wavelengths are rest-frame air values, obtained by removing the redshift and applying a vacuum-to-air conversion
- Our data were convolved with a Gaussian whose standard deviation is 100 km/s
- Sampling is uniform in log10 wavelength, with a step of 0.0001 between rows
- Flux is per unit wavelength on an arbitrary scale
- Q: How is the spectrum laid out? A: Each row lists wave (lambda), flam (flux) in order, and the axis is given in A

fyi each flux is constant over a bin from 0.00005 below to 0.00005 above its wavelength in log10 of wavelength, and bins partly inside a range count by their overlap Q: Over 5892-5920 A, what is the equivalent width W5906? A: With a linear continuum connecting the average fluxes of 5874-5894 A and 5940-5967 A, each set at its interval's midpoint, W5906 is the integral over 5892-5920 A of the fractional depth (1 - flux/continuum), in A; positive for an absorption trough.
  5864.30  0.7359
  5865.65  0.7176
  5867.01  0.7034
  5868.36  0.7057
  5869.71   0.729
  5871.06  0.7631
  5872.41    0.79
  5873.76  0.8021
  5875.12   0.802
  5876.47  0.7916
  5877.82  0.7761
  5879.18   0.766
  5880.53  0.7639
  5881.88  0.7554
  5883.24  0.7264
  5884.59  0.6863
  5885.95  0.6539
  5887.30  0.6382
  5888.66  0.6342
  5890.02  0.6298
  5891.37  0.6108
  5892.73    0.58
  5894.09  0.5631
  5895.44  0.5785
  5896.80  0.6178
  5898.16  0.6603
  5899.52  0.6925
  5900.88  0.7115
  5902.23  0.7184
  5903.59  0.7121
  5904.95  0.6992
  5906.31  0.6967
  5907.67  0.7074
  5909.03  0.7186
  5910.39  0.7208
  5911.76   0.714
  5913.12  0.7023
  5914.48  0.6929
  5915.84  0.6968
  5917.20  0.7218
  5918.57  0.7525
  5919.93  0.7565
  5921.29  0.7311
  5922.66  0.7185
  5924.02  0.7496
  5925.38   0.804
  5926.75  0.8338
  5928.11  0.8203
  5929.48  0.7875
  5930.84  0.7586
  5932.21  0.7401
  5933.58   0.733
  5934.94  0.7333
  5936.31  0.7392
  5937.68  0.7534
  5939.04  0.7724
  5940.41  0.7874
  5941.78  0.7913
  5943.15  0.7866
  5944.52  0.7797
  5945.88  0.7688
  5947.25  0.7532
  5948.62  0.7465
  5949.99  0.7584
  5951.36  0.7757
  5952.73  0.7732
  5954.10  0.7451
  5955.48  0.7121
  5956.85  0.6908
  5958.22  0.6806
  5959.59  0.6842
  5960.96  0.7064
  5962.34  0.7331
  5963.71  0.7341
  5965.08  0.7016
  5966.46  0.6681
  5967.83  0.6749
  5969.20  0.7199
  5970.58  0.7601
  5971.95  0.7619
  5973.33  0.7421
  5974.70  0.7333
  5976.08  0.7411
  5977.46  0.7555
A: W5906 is 1.1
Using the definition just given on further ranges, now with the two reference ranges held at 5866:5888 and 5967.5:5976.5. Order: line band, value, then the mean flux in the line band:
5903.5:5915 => 0.5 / 0.707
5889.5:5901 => 1.8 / 0.623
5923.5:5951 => -1.2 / 0.77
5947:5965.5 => 0.2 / 0.728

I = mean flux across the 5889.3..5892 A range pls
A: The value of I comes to 0.621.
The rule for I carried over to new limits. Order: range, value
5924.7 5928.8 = 0.819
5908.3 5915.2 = 0.709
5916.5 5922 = 0.74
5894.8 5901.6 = 0.653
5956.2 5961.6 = 0.691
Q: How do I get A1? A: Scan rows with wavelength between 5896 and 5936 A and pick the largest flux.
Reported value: 0.8338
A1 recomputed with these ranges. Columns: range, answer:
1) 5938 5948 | 0.7913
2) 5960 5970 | 0.7341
